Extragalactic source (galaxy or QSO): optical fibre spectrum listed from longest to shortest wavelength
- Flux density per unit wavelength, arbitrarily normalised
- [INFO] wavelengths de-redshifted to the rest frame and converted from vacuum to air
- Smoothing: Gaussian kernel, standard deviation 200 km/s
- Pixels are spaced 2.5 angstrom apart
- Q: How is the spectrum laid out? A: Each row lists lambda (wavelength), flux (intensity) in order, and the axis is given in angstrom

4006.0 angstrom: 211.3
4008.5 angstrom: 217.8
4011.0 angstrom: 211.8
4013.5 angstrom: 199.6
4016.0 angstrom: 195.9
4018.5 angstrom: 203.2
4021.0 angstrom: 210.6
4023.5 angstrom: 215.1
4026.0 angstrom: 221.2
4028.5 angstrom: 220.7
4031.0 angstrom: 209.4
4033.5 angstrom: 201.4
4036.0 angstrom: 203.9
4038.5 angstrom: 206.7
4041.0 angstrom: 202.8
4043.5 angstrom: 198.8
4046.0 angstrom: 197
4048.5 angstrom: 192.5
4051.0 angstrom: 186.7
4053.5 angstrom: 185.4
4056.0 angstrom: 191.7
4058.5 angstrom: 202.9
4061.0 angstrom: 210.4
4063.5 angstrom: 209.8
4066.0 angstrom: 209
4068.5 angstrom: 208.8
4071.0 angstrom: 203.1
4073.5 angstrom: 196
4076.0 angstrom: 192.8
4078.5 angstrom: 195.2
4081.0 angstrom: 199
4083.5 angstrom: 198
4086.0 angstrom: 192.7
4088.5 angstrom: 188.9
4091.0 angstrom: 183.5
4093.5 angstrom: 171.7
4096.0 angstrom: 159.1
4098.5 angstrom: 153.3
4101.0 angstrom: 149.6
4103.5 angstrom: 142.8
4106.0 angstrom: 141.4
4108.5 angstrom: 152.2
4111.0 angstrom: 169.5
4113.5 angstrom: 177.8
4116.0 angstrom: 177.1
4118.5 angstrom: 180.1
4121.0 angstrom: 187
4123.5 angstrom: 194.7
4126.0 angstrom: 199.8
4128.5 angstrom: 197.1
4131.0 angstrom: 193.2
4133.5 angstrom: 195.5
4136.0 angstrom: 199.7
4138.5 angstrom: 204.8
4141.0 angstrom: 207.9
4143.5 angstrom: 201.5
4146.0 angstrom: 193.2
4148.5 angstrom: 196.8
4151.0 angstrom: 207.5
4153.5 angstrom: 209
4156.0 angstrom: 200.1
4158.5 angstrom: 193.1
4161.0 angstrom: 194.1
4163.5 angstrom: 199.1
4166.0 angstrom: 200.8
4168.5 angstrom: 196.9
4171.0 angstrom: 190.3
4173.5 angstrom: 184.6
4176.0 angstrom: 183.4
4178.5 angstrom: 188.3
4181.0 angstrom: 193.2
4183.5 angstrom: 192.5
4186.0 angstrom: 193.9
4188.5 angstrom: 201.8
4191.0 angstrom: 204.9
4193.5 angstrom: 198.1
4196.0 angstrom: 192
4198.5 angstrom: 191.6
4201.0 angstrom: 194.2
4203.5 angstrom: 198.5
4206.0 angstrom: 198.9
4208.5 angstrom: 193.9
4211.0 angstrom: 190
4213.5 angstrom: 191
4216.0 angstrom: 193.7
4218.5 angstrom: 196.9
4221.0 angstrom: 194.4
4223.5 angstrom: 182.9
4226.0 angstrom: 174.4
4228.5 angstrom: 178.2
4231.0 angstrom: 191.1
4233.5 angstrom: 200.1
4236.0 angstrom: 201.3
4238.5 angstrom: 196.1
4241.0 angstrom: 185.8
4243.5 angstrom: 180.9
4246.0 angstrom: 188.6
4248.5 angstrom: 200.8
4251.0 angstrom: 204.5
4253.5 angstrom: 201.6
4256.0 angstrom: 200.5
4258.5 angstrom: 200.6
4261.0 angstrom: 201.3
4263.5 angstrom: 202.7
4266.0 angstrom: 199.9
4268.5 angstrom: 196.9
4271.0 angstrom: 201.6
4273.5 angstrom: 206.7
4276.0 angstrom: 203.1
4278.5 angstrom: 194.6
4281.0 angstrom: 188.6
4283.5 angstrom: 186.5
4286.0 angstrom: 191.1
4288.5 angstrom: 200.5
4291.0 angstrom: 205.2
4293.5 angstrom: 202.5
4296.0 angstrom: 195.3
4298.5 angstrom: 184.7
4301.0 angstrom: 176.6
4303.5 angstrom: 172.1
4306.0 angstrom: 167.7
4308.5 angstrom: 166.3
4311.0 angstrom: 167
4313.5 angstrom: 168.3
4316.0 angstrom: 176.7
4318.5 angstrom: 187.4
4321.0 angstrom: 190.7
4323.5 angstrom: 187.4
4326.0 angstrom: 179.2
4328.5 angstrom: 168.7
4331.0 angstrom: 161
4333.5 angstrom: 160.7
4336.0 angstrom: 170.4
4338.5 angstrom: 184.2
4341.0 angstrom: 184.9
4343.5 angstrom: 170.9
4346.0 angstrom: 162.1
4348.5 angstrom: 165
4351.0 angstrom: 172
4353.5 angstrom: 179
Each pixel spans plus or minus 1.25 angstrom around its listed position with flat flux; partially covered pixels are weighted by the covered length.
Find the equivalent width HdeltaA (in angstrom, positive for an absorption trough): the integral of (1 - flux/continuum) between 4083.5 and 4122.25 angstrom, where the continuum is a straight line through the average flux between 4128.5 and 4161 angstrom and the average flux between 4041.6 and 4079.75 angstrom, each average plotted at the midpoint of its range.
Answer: 5.8 angstrom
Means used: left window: 199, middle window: 169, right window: 200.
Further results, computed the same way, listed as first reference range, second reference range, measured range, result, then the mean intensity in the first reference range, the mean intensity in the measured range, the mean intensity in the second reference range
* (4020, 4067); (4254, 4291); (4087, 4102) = 2.5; 204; 168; 198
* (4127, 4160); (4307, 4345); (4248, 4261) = -1.2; 200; 202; 175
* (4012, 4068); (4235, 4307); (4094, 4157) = 5.2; 204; 183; 194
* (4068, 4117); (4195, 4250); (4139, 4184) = -2.8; 177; 196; 192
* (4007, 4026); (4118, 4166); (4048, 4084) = 1.0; 209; 199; 198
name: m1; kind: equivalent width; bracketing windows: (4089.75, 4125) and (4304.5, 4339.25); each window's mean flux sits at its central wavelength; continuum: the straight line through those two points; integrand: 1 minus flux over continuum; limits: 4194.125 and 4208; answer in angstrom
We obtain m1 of -2.0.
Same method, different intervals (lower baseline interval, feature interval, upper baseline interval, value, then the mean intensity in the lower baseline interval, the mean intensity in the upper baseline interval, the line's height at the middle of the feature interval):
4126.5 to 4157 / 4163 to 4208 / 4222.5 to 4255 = 0.4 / 201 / 191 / 196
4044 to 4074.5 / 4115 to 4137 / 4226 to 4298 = 0.7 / 199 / 196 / 198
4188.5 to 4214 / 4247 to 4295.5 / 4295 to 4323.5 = -4.0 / 196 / 178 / 184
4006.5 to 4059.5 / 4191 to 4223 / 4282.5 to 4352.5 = -1.0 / 204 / 179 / 188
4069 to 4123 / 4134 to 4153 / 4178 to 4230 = -1.8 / 177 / 193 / 184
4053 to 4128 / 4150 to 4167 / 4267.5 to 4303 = -1.1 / 184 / 195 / 188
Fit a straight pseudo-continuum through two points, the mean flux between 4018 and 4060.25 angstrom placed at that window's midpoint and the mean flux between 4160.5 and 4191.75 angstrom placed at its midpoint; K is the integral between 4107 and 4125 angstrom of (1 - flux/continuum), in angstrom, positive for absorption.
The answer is 1.93 angstrom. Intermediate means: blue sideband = 203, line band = 177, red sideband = 194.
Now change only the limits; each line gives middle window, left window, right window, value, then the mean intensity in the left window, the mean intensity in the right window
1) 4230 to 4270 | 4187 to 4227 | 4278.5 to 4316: -1.7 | 194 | 184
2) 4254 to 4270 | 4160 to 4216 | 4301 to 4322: -1.6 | 194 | 174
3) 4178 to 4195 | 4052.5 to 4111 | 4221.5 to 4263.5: -0.6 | 184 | 193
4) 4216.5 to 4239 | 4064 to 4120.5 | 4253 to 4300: 0.3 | 180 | 198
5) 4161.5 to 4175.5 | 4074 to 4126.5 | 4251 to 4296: -0.6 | 176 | 199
